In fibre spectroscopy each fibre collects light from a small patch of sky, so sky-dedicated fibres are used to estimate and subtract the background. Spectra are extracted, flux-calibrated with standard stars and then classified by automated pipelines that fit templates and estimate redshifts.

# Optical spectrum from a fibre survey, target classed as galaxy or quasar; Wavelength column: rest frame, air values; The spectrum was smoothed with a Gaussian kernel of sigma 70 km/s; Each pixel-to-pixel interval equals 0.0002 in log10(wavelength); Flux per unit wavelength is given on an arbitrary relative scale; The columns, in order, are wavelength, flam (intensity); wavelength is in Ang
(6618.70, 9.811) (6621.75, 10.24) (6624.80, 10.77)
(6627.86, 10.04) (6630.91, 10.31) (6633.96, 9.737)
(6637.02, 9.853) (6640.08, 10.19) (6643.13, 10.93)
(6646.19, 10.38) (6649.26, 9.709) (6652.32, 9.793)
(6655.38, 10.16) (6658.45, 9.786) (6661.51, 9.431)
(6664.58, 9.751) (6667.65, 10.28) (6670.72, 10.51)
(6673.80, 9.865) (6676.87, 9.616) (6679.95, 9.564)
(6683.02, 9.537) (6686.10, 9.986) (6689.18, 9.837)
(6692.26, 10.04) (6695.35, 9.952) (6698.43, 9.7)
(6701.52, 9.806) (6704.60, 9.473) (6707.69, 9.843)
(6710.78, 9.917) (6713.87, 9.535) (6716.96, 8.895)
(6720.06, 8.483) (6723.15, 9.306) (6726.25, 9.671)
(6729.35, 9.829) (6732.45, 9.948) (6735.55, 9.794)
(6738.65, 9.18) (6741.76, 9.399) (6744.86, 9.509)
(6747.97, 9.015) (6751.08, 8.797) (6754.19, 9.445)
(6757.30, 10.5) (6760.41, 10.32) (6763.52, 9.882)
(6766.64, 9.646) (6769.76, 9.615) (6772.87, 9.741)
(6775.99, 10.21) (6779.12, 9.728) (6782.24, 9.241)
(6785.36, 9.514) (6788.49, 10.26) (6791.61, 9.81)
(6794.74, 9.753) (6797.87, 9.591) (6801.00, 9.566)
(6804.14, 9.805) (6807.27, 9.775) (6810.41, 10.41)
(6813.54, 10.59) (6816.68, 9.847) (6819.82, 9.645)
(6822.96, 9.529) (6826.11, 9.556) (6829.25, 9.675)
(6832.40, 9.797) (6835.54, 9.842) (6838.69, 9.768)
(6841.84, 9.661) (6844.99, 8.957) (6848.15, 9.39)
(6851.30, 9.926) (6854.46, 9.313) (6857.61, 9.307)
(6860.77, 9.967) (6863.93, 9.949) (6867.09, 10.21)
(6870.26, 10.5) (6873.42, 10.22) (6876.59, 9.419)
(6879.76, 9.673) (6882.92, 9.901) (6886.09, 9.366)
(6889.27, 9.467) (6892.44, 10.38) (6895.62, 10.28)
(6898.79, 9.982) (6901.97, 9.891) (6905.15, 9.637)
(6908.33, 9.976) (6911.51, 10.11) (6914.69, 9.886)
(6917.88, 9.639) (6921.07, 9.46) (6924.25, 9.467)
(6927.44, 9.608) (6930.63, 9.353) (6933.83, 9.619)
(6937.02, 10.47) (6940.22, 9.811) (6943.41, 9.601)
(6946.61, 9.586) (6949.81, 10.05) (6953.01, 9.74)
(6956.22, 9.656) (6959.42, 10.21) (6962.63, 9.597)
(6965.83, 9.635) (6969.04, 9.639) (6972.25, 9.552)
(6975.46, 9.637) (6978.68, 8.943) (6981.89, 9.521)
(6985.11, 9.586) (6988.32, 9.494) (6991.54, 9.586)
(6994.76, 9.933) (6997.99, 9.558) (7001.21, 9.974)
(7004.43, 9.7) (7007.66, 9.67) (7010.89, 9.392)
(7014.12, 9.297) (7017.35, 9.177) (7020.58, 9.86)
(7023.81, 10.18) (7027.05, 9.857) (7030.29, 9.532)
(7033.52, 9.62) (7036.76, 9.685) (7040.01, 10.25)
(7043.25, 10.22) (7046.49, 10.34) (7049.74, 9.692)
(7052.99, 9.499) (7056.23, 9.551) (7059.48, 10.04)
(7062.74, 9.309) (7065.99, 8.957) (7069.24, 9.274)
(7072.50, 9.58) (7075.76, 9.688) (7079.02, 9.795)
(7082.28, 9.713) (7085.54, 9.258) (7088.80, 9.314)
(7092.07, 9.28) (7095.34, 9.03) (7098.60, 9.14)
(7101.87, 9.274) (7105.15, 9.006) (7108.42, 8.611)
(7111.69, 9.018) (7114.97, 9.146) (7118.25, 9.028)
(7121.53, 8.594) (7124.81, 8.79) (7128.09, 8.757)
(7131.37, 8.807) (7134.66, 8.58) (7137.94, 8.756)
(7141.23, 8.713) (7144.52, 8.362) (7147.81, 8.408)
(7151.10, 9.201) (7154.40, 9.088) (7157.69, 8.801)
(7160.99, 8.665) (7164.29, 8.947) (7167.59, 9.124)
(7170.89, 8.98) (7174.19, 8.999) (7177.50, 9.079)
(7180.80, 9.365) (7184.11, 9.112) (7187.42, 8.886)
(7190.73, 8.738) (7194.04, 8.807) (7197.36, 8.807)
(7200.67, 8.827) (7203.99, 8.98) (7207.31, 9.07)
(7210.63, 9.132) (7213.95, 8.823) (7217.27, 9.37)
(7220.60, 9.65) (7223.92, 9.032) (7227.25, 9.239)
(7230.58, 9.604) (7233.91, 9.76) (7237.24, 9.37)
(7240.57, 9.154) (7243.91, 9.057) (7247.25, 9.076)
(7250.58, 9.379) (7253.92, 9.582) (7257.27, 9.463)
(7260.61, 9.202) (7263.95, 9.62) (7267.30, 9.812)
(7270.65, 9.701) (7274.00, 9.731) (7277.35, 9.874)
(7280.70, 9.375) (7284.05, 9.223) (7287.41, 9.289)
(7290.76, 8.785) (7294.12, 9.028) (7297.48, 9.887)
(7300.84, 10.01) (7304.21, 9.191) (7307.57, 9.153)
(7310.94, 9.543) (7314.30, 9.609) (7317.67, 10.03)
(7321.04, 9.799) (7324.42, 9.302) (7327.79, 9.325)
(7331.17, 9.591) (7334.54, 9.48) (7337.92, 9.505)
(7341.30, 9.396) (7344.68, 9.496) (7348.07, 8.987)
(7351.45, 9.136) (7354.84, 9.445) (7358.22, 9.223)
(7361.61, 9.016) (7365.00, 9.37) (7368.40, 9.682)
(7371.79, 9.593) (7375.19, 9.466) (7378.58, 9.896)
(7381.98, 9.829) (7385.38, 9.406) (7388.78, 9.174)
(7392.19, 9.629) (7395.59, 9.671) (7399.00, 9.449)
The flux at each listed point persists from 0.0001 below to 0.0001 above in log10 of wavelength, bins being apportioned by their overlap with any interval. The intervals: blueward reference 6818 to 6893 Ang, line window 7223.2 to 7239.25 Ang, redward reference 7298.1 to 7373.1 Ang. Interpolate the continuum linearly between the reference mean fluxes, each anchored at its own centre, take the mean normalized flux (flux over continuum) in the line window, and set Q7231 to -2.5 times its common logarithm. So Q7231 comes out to 0.01 mag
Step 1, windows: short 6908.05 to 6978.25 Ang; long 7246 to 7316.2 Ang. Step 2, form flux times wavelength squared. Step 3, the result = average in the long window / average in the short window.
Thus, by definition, 1.1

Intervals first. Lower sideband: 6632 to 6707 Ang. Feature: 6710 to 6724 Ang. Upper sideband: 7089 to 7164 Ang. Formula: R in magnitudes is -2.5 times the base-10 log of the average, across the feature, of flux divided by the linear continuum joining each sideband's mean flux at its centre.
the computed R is 0.07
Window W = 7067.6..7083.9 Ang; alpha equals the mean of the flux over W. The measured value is 9.61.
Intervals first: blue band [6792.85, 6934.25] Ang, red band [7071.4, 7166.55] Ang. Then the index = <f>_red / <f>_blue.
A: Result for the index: 0.9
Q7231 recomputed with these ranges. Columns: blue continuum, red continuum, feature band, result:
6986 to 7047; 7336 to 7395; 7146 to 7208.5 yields 0.08 mag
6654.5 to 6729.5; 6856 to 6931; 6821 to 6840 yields 0.01 mag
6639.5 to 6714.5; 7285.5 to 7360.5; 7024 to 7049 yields -0.03 mag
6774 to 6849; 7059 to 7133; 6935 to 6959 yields -0.04 mag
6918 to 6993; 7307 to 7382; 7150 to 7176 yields 0.07 mag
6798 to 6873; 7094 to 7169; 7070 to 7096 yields -0.05 mag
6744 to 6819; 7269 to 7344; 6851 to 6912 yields -0.02 mag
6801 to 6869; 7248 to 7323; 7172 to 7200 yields 0.07 mag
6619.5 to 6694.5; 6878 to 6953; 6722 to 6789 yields 0.03 mag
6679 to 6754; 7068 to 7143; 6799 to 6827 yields -0.05 mag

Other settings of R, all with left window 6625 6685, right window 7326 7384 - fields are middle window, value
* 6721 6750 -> 0.05 mag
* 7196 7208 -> 0.08 mag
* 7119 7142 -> 0.11 mag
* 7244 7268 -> 0.01 mag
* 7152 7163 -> 0.08 mag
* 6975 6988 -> 0.04 mag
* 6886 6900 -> -0.02 mag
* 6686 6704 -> 0.01 mag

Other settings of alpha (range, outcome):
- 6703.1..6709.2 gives 9.66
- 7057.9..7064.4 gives 9.66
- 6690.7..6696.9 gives 9.99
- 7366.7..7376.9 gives 9.58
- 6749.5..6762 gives 9.77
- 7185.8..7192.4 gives 8.82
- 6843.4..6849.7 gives 9.17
